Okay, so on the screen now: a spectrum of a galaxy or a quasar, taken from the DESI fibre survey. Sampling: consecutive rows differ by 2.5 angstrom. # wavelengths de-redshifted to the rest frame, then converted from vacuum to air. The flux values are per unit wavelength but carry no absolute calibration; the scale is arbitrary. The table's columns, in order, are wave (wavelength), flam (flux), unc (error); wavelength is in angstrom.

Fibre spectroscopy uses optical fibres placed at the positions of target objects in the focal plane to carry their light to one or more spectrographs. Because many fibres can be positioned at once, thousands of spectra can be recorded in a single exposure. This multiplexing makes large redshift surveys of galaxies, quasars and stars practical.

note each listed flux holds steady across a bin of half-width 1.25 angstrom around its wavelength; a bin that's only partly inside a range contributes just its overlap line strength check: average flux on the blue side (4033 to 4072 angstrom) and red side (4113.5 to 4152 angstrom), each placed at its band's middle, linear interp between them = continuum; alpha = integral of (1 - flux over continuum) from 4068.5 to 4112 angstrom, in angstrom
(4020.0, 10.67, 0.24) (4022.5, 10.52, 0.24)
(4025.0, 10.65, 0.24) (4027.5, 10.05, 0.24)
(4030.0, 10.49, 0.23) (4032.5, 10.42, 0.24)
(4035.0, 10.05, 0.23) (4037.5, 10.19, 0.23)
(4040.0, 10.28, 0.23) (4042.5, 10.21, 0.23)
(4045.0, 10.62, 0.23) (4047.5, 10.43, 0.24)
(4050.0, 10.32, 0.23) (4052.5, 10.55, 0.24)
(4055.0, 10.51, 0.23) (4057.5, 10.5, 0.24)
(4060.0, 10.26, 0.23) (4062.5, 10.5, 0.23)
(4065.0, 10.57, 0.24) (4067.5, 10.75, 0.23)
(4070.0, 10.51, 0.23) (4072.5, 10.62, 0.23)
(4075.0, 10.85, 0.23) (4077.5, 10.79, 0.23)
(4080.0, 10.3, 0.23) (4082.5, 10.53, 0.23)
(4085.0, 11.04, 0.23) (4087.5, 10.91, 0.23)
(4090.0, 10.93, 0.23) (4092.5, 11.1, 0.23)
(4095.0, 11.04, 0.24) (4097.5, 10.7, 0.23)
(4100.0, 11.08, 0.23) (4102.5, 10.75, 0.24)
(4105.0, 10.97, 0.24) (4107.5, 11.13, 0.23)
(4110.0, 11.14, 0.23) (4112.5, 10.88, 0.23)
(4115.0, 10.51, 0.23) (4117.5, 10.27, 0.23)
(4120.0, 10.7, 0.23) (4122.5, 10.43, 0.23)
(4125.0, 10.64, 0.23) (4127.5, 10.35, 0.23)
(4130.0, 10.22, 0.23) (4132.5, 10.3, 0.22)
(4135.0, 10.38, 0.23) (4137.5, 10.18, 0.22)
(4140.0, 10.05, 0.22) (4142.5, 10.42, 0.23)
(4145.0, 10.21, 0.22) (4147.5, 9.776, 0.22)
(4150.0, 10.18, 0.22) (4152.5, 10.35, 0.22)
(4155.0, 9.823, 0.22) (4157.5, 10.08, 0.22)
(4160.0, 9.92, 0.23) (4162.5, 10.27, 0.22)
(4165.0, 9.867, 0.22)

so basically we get -2.0 angstrom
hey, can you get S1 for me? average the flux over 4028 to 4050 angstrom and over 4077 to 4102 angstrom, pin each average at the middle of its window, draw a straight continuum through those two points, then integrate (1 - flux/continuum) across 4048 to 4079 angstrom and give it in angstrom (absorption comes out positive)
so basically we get 0.1 angstrom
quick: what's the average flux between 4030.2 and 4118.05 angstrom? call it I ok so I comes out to 10.6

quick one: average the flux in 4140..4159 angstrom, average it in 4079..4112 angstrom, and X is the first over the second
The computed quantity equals 0.93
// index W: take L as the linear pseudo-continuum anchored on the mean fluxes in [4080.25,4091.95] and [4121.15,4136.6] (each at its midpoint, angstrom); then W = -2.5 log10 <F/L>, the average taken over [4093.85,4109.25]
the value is -0.03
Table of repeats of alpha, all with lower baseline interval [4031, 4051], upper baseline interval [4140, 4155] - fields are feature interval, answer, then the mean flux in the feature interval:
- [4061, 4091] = -1.24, 10.7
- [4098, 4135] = -1.69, 10.7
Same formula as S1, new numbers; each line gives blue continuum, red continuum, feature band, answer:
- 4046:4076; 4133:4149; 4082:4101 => -1.0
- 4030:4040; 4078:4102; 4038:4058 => 0.0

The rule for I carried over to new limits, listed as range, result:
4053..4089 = 10.6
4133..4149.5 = 10.2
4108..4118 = 10.8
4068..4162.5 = 10.5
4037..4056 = 10.4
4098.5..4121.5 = 10.8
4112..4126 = 10.6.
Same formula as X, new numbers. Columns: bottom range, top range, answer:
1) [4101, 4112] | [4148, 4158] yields 0.92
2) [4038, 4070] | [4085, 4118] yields 1.04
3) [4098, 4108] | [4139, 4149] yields 0.92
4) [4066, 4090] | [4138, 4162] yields 0.94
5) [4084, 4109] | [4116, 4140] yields 0.95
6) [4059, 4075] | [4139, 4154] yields 0.96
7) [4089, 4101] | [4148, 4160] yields 0.92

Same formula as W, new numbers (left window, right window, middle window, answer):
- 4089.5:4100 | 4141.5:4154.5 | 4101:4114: -0.02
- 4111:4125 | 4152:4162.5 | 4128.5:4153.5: 0.01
